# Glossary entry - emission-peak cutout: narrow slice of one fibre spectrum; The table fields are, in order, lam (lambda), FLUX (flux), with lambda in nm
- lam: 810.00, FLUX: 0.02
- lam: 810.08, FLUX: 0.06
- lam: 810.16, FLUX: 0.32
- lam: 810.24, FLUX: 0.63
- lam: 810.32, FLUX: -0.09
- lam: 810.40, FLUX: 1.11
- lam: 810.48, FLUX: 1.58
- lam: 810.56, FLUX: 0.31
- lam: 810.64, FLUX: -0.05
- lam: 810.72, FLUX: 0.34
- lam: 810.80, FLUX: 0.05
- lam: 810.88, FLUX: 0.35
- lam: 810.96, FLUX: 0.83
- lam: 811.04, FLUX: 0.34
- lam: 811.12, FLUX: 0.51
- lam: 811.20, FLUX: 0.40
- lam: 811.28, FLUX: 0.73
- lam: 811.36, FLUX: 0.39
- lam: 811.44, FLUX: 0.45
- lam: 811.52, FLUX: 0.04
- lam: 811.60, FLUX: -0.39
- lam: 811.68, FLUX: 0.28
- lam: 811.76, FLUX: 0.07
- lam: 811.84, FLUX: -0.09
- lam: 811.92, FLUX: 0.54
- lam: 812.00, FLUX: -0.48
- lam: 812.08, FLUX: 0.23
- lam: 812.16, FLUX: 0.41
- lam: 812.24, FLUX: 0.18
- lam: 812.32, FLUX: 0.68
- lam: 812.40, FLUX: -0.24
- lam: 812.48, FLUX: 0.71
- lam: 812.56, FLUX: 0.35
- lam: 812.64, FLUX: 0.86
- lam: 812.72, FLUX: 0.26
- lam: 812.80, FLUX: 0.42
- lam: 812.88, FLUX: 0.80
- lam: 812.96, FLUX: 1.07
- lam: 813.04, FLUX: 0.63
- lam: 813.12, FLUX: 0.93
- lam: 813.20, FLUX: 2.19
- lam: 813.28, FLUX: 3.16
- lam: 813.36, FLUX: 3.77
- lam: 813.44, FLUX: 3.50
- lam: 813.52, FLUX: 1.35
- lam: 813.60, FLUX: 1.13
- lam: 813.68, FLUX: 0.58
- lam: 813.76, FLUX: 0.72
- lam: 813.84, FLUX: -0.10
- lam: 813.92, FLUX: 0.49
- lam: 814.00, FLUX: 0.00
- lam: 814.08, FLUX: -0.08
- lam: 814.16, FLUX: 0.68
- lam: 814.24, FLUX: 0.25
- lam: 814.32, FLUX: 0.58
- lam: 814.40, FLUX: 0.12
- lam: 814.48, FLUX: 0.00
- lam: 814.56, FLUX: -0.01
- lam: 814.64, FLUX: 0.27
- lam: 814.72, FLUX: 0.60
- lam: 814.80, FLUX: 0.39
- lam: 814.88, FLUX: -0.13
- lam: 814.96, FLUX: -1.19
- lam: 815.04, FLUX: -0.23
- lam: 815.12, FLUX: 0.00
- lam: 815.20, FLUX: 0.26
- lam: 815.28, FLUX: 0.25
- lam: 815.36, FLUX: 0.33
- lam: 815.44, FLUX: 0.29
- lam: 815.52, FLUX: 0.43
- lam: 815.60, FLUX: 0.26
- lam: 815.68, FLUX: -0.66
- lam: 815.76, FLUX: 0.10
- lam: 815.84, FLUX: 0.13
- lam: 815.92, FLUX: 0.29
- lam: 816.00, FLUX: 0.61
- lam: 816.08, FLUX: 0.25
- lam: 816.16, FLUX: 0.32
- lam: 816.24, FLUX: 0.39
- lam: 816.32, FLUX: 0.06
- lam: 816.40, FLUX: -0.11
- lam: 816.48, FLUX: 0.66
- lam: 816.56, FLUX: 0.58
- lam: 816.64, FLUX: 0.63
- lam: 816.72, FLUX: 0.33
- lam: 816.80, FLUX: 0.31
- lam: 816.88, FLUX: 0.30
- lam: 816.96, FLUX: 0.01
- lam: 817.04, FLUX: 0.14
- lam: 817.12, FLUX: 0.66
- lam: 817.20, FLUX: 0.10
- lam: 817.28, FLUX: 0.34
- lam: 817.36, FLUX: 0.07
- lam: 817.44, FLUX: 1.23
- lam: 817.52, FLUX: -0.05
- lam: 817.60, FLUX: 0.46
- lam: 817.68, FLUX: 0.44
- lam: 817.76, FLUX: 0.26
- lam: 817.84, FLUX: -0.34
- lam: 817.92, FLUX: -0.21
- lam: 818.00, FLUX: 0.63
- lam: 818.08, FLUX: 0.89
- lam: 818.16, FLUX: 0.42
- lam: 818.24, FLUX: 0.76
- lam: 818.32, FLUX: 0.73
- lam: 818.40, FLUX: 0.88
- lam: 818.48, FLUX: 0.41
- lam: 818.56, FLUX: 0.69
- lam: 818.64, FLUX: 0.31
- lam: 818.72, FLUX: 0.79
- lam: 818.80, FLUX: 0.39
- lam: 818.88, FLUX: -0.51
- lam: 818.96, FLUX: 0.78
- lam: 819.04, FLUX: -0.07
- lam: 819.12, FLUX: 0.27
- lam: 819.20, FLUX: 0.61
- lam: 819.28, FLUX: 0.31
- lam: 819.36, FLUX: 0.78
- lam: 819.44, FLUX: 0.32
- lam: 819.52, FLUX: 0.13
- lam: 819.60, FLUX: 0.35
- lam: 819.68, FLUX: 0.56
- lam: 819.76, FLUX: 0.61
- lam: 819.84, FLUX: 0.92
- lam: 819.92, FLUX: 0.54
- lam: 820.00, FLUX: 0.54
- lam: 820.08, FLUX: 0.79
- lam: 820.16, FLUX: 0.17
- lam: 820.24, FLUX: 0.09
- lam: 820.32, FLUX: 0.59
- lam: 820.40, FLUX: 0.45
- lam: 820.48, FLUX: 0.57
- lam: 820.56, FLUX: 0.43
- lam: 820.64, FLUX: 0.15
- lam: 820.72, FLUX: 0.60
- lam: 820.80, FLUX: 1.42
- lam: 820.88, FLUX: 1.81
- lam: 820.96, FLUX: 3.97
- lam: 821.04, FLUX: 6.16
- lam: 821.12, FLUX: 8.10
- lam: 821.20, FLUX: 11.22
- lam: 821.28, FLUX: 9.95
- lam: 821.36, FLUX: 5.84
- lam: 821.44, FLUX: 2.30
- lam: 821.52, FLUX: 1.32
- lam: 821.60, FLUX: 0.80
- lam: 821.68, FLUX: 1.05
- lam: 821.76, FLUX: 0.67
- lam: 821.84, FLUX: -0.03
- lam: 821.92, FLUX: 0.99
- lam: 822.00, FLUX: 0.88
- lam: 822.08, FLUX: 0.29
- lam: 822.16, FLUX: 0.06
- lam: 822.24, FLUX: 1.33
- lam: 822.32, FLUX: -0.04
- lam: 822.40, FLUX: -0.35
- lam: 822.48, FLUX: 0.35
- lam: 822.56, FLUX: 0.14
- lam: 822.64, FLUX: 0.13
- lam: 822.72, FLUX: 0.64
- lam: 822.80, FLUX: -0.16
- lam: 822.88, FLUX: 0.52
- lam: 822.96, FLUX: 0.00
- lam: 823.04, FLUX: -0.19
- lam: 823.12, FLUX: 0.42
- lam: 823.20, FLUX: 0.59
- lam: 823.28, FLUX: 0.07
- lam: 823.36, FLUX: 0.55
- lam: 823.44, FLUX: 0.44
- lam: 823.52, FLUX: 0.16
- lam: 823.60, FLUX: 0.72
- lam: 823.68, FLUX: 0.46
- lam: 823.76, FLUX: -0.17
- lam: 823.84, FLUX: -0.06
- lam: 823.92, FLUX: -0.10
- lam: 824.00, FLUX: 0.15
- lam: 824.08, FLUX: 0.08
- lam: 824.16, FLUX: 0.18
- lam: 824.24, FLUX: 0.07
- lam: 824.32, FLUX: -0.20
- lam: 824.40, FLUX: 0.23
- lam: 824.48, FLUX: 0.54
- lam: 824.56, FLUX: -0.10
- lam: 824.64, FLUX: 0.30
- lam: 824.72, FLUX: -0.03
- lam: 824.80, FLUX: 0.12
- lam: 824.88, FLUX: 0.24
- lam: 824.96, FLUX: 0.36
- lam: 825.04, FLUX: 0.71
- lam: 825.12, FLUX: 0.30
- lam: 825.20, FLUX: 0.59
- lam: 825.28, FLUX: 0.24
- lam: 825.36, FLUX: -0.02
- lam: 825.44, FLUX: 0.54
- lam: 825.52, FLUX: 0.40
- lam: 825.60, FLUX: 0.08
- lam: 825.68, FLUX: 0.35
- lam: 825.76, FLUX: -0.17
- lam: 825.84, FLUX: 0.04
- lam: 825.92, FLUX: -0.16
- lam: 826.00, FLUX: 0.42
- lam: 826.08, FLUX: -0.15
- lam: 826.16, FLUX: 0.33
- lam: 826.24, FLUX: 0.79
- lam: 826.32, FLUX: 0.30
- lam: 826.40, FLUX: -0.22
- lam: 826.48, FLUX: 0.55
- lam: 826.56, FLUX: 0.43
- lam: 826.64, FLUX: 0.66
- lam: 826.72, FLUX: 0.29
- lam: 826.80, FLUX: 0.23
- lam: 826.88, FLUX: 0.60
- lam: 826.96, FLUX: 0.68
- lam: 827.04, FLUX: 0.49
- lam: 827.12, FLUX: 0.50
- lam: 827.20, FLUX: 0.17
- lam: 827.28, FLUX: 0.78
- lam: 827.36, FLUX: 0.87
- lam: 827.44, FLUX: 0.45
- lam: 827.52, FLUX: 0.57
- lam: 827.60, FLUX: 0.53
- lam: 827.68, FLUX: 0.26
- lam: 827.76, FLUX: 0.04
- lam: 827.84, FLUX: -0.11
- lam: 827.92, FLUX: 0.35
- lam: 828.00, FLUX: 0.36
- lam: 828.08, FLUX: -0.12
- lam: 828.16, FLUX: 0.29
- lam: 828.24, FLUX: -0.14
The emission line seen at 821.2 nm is [O III] 5007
